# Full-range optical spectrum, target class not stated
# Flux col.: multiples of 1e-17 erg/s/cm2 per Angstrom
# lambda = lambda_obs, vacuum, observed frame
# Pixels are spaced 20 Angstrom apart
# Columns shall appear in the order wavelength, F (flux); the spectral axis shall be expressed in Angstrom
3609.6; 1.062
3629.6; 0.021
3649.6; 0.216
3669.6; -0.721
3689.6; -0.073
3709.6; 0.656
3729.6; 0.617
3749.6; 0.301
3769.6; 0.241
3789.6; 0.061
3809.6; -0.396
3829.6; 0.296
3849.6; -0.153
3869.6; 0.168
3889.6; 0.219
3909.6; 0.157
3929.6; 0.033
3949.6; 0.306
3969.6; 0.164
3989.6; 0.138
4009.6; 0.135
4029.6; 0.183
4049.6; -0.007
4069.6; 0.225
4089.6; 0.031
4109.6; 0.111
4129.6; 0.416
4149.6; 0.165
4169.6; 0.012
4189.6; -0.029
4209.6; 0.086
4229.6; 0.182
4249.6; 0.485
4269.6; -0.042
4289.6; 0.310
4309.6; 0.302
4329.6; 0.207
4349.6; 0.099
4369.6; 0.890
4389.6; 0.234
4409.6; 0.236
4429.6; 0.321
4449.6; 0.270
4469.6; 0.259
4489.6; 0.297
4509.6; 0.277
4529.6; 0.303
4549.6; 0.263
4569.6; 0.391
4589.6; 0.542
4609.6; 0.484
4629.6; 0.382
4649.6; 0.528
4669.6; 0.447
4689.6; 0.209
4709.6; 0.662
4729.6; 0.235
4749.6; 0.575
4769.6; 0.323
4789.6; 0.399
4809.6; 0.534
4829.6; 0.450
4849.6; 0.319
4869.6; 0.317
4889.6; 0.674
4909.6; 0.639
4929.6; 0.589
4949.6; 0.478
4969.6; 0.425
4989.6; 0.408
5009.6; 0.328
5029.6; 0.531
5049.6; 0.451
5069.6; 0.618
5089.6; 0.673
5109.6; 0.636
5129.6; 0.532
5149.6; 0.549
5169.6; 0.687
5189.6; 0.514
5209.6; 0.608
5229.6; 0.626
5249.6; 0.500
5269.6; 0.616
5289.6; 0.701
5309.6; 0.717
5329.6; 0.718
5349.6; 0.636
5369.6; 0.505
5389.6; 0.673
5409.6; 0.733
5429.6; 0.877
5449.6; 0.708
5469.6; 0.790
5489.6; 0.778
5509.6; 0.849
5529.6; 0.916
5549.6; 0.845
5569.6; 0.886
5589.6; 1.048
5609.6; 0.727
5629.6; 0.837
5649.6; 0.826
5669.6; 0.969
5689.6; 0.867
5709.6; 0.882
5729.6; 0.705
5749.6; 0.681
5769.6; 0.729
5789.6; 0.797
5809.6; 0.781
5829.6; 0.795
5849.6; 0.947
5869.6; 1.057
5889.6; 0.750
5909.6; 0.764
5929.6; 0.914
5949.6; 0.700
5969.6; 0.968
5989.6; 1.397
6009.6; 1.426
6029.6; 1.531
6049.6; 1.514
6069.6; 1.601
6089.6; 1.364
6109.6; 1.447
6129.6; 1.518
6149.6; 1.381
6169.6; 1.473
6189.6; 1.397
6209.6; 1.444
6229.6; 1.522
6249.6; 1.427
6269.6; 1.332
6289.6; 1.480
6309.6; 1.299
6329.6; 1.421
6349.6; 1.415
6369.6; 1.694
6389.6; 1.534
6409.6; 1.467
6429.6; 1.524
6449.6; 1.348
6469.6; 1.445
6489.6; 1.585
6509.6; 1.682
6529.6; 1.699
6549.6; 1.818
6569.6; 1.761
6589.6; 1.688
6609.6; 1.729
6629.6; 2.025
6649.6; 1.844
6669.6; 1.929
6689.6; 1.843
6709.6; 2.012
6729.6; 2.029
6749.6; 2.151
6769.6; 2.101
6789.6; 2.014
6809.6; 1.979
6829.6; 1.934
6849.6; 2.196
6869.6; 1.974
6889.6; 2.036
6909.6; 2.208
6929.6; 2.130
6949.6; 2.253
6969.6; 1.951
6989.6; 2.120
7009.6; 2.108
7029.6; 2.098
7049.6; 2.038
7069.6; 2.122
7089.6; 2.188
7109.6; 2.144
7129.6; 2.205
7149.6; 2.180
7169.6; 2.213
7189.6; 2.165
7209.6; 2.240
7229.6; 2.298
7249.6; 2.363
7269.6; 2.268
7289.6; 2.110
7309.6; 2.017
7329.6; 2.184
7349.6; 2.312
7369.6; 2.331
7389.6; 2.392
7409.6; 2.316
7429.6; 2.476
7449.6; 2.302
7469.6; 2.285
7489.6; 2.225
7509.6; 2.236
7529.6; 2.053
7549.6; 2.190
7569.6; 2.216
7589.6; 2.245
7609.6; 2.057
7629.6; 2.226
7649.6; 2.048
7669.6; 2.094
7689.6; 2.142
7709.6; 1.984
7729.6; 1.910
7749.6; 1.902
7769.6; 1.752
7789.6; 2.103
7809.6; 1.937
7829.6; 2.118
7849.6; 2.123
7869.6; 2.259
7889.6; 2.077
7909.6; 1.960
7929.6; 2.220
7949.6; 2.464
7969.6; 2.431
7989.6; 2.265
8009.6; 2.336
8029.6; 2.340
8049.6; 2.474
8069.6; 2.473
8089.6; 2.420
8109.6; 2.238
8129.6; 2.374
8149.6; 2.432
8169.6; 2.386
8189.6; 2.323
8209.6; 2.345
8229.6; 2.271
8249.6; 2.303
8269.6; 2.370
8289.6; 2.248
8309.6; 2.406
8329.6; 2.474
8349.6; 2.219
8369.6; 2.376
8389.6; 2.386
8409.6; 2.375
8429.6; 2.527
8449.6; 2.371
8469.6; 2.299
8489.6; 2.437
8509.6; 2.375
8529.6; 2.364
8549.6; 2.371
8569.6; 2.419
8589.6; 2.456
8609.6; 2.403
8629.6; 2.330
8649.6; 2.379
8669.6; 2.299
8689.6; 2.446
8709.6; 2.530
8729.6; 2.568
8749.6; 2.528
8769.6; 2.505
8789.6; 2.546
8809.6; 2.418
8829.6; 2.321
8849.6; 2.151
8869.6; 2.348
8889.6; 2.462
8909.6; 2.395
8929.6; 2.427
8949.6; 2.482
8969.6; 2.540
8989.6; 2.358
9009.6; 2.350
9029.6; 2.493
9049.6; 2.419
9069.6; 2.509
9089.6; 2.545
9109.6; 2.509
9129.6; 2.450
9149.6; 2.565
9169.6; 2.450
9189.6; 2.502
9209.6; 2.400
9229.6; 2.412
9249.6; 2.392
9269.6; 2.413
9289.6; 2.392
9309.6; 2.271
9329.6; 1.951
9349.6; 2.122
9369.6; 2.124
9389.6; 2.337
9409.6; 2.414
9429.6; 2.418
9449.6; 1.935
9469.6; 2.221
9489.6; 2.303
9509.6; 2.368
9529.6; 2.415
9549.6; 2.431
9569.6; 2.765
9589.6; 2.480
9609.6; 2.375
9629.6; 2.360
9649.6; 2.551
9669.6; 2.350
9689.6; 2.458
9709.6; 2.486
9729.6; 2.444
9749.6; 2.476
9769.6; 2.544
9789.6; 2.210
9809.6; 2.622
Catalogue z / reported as 0.499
